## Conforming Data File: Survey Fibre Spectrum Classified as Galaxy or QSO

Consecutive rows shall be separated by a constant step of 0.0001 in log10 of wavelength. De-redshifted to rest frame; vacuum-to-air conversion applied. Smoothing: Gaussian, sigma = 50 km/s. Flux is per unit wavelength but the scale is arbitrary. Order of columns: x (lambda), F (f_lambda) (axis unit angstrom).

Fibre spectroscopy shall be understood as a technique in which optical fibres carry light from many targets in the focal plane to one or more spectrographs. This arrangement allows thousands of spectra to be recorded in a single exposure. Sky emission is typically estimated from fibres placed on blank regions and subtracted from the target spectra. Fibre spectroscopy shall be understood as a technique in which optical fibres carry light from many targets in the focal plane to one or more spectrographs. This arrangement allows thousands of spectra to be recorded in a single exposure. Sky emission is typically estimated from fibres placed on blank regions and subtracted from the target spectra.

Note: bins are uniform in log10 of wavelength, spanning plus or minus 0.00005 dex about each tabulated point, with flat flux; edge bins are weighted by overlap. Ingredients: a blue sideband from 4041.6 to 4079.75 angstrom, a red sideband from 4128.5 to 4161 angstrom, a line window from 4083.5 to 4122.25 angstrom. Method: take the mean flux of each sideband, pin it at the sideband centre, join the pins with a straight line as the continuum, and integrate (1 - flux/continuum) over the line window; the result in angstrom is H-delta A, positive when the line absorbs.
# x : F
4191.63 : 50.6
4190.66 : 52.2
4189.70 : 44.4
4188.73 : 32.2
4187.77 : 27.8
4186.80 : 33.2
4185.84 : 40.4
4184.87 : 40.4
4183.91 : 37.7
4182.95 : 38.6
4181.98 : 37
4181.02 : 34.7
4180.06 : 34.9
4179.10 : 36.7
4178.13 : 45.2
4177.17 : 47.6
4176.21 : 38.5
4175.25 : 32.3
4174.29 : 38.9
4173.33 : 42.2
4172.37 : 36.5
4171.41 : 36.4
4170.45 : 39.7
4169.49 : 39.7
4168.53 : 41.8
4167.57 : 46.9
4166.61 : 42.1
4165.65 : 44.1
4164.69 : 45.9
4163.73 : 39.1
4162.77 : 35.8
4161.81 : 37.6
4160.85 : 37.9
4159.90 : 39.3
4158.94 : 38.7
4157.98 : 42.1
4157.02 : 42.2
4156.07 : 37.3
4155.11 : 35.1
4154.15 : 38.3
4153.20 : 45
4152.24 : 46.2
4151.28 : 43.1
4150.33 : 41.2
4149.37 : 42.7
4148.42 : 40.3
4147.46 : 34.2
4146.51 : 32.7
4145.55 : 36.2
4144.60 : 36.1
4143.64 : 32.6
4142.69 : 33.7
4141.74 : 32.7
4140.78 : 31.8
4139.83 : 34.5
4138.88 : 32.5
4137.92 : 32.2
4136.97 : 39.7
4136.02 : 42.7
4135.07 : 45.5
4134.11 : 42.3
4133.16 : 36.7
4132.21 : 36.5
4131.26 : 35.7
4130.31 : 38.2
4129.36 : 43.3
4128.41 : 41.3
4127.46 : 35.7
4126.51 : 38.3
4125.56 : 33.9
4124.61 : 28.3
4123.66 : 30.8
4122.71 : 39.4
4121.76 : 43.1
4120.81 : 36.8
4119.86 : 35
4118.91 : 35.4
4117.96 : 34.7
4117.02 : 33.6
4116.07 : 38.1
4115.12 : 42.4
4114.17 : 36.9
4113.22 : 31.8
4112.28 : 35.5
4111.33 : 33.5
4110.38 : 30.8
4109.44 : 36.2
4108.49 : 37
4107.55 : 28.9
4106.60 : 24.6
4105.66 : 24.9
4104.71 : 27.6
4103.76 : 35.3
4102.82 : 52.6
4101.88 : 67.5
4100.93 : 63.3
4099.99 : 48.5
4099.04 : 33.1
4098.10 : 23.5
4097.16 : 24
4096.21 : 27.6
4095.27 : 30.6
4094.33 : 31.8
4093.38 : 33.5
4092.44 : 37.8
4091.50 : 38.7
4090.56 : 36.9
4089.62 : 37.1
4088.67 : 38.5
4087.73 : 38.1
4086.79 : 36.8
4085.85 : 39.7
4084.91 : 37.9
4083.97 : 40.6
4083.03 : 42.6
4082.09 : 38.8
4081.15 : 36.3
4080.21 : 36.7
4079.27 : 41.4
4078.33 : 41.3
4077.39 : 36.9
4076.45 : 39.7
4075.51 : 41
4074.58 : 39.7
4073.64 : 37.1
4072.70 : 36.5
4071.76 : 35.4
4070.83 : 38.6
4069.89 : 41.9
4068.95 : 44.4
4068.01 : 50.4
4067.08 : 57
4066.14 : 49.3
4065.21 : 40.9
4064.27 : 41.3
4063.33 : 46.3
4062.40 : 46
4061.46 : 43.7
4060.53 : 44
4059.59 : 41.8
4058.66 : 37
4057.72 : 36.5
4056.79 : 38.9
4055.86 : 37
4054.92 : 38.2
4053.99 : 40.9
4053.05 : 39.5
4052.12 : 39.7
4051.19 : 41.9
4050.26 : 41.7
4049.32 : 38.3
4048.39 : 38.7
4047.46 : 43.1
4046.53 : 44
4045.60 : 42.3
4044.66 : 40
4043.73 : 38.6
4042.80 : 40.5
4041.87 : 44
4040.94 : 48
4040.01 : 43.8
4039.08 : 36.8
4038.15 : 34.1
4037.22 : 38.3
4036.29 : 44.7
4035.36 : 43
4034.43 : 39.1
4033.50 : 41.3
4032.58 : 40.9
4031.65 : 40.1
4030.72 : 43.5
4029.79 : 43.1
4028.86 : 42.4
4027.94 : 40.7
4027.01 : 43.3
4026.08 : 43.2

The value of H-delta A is 3.1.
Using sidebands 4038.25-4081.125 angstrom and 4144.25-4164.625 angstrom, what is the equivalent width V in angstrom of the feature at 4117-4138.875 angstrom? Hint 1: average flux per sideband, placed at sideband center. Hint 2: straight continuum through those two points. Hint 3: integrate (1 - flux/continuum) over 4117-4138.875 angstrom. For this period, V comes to 1.4 angstrom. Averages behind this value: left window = 41.2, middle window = 37.3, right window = 39.3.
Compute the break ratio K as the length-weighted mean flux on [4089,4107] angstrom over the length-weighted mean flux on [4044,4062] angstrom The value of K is 0.9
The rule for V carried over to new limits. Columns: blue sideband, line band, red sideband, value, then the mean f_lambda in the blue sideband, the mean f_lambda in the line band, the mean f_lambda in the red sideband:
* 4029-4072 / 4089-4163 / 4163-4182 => 6.6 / 41.7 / 37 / 40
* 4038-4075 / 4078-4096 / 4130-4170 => 1.4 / 41.5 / 37.5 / 38.8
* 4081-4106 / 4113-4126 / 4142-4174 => 0.9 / 38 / 35.8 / 39.4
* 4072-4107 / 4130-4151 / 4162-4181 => 1.2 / 37.8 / 36.9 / 40.1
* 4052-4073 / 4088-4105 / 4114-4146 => 0.4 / 42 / 38.3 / 36.7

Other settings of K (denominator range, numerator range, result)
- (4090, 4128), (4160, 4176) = 1.11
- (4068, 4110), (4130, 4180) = 1.03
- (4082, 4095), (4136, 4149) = 0.93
